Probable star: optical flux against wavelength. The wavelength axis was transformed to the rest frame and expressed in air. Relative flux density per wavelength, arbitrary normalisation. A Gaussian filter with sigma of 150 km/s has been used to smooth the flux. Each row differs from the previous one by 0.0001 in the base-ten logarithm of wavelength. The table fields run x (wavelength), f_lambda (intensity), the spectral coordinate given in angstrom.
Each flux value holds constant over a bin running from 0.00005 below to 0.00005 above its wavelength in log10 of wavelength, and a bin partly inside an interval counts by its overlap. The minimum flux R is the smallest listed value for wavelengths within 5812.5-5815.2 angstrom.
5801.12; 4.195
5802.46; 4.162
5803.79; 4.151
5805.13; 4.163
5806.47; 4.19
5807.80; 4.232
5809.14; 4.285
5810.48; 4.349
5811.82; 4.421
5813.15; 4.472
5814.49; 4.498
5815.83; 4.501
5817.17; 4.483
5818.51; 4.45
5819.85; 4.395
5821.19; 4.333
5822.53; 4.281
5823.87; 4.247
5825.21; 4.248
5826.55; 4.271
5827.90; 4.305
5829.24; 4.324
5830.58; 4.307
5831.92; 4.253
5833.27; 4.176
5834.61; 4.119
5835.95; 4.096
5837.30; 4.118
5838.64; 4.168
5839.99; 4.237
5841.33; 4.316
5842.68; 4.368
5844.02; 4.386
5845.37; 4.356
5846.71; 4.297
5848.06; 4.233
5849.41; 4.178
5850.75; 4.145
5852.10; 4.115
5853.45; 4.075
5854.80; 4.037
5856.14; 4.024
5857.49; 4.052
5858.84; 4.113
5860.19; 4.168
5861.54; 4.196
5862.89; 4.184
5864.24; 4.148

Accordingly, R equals 4.472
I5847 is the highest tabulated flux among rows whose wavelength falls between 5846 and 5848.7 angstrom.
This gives 4.297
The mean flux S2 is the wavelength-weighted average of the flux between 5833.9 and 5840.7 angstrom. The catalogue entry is 4.15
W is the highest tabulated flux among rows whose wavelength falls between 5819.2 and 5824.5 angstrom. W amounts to 4.395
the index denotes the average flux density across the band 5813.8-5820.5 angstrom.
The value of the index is 4.46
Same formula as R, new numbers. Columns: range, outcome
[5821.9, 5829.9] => 4.247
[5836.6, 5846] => 4.118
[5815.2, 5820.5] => 4.395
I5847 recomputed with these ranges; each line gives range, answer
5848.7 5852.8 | 4.178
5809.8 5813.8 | 4.472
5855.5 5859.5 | 4.113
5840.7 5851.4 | 4.386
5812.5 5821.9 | 4.501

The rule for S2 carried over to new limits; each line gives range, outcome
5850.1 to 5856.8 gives 4.08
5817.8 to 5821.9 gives 4.39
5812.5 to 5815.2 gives 4.48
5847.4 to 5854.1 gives 4.15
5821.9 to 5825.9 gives 4.26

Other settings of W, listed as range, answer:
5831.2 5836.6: 4.253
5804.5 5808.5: 4.232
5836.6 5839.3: 4.168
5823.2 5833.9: 4.324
